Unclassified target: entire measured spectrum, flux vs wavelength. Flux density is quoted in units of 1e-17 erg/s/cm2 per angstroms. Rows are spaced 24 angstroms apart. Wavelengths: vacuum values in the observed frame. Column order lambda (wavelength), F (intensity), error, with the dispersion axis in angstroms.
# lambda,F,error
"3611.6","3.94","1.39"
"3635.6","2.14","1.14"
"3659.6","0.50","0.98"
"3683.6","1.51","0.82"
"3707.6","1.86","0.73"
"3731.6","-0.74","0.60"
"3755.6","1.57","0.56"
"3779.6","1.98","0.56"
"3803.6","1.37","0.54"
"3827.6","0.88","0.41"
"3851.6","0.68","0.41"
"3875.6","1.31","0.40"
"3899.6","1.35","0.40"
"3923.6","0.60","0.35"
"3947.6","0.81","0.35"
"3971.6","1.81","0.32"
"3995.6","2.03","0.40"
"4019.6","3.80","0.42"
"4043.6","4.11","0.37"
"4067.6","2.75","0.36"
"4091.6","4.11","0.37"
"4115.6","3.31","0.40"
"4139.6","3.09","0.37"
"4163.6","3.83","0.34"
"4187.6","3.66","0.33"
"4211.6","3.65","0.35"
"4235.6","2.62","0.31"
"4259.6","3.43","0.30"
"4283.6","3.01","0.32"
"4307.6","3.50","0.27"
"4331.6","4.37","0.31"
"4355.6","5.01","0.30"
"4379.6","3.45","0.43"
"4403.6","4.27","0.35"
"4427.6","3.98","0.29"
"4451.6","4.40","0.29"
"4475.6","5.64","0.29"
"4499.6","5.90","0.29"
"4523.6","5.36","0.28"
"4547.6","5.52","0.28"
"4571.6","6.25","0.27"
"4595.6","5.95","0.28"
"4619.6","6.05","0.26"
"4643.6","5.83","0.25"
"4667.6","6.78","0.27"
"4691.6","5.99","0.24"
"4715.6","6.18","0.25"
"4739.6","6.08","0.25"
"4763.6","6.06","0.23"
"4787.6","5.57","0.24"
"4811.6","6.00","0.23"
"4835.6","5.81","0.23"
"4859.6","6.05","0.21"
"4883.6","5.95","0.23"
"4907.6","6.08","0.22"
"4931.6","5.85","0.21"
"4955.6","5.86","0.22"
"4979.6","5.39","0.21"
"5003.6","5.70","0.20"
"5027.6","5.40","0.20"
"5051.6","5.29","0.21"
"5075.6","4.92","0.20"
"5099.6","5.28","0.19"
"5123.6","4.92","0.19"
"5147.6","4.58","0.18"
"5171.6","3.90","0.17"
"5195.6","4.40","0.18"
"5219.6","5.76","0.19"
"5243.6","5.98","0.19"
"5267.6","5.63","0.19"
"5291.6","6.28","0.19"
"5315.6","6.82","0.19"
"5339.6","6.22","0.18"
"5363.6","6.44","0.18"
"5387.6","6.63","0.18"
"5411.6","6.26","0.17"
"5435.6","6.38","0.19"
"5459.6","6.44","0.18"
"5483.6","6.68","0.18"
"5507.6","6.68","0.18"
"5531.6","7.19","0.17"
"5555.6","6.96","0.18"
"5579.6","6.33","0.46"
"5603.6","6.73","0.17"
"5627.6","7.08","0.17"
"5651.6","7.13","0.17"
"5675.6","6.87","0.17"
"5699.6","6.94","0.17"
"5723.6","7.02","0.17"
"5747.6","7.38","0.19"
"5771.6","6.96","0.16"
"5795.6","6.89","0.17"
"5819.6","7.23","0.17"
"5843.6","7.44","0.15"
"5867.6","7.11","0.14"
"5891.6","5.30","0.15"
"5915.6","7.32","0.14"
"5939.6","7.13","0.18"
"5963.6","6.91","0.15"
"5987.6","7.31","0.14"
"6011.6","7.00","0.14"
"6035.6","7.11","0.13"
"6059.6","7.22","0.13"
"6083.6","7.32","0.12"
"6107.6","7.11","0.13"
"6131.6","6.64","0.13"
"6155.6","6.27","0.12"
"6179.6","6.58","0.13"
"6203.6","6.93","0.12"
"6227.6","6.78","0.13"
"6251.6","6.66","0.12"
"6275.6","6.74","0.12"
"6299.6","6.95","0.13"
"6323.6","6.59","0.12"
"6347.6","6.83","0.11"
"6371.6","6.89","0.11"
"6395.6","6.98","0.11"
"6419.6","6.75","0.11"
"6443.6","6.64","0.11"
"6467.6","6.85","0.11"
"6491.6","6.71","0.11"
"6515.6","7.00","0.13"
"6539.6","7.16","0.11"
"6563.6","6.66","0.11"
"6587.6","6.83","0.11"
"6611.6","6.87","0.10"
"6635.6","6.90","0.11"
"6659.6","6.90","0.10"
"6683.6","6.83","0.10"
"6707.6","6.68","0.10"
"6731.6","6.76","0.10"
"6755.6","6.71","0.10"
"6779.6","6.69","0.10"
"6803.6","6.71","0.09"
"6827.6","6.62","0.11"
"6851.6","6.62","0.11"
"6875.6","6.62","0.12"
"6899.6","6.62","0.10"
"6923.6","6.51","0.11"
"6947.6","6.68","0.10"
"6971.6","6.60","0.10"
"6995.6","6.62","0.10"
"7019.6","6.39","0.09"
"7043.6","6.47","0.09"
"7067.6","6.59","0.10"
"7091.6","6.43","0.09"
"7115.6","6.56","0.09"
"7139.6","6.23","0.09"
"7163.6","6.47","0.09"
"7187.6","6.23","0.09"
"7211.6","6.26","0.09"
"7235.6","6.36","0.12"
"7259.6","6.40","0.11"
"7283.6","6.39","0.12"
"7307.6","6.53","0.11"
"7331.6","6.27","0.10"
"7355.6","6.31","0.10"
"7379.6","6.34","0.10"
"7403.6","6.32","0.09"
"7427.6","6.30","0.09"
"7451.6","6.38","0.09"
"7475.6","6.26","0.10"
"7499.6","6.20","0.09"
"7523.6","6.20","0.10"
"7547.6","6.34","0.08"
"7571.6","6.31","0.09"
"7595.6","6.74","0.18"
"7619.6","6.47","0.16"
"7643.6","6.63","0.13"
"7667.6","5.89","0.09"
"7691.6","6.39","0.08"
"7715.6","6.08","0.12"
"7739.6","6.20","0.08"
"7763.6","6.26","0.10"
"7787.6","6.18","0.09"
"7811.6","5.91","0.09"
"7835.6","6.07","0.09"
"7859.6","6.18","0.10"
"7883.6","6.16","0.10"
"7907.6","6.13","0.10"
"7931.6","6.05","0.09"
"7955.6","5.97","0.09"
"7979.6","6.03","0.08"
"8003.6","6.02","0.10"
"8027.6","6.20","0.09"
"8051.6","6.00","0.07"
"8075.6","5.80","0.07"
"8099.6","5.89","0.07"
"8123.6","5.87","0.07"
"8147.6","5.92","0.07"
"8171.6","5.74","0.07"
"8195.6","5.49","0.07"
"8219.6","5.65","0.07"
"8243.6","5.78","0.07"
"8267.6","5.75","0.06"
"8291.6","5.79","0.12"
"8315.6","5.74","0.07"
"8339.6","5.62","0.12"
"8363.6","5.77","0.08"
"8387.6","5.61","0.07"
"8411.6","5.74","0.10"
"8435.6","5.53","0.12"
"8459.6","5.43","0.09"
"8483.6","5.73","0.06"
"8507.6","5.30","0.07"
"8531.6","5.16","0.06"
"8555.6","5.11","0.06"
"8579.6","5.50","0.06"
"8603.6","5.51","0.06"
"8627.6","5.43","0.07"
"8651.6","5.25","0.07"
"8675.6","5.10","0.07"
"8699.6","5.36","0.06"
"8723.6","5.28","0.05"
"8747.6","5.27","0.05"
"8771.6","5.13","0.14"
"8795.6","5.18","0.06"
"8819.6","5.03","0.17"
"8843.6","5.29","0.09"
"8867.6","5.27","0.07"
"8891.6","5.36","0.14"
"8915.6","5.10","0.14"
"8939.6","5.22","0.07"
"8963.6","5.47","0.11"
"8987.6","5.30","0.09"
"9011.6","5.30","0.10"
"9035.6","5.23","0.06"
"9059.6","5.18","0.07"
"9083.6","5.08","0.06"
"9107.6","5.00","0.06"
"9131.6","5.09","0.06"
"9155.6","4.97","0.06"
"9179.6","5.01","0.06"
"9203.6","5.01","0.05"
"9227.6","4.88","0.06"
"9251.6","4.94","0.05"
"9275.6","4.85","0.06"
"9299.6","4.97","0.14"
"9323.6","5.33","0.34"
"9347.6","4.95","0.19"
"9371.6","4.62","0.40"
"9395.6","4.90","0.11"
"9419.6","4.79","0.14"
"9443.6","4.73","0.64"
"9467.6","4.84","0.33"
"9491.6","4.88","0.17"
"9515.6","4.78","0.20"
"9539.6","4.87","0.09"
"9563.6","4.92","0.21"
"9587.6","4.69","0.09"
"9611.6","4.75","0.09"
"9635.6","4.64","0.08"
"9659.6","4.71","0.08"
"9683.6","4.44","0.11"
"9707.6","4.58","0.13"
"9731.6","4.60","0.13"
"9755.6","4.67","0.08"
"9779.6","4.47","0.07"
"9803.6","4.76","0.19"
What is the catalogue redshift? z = 0.000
